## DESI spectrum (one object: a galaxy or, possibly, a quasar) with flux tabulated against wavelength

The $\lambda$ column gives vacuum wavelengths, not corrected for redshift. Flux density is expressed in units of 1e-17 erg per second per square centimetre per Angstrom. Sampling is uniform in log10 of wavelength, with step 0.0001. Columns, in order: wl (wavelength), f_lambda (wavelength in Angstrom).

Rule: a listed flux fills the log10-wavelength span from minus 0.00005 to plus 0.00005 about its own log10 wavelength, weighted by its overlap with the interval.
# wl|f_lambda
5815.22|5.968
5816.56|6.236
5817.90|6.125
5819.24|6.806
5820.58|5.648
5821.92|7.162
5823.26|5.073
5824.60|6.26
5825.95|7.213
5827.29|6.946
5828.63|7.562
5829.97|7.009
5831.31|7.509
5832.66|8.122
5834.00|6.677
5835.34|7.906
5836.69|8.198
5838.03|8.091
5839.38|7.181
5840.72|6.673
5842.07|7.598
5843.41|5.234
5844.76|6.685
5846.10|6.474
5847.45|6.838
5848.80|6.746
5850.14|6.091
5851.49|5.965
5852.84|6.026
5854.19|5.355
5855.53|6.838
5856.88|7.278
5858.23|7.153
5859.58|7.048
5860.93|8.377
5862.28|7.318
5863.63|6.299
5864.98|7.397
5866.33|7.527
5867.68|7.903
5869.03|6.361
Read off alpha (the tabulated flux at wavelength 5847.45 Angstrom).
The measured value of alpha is 6.838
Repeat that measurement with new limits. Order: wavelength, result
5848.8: 6.746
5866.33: 7.527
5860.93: 8.377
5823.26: 5.073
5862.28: 7.318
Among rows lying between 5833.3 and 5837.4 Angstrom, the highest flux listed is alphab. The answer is 8.198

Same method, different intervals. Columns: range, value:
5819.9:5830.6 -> 7.562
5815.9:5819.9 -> 6.806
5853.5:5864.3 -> 8.377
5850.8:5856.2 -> 6.838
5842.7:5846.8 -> 6.685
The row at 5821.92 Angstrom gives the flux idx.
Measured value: 7.162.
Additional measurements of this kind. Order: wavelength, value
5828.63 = 7.562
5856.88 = 7.278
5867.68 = 7.903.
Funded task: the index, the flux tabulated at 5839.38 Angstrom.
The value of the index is 7.181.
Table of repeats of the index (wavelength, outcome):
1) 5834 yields 6.677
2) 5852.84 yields 6.026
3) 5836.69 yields 8.198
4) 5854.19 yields 5.355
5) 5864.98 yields 7.397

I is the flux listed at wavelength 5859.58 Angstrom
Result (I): 7.048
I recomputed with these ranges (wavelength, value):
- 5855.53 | 6.838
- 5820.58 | 5.648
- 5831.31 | 7.509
